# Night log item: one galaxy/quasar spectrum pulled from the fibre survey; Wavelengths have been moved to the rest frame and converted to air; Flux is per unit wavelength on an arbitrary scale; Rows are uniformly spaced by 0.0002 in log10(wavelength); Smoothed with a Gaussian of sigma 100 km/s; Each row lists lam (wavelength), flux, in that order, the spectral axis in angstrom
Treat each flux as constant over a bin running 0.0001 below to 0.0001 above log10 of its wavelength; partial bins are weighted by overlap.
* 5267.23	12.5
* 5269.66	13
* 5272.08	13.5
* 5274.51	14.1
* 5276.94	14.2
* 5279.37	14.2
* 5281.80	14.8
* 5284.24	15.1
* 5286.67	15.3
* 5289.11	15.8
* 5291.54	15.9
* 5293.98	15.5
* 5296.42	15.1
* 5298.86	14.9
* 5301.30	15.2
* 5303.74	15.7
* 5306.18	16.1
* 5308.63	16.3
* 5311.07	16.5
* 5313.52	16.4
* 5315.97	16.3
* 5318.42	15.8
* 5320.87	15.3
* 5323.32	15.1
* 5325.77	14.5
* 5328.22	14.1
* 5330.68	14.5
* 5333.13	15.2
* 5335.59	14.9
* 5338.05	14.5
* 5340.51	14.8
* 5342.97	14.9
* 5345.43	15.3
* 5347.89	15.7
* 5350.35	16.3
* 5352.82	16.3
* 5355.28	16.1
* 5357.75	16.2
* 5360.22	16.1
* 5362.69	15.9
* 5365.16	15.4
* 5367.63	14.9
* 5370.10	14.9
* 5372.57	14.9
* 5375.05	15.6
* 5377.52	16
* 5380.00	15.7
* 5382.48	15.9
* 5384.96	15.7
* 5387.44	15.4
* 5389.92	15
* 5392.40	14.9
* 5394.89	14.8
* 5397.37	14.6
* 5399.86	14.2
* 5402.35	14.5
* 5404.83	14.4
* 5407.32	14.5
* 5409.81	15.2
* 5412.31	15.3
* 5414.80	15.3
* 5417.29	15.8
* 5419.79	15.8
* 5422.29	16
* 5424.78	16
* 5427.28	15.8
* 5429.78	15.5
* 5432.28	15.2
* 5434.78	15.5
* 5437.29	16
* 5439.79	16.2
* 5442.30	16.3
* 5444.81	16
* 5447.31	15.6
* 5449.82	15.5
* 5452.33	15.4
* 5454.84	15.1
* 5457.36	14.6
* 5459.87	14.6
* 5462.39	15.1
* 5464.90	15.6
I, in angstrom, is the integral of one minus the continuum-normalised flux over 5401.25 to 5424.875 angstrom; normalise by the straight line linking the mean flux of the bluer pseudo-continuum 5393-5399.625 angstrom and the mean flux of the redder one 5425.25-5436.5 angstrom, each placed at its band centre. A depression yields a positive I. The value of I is -0.26 angstrom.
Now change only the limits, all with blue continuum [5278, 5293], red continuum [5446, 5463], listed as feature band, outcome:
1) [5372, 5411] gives 0.2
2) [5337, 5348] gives 0.1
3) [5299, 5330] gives -0.8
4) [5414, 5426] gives -0.5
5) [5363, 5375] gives 0.0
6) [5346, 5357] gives -0.7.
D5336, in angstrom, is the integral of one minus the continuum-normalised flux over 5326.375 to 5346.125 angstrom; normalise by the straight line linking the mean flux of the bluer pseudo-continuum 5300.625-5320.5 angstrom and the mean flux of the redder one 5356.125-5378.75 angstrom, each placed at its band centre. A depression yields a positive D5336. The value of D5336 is 1.3 angstrom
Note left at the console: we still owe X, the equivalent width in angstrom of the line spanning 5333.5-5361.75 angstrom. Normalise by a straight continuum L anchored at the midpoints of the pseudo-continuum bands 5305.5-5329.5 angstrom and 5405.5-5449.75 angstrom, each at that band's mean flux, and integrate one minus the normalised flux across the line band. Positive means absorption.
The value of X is 0.1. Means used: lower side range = 15.6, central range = 15.5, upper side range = 15.6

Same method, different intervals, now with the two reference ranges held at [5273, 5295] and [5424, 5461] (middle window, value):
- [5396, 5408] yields 0.7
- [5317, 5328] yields 0.0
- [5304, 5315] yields -0.9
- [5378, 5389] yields -0.2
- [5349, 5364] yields -0.9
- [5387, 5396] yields 0.2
